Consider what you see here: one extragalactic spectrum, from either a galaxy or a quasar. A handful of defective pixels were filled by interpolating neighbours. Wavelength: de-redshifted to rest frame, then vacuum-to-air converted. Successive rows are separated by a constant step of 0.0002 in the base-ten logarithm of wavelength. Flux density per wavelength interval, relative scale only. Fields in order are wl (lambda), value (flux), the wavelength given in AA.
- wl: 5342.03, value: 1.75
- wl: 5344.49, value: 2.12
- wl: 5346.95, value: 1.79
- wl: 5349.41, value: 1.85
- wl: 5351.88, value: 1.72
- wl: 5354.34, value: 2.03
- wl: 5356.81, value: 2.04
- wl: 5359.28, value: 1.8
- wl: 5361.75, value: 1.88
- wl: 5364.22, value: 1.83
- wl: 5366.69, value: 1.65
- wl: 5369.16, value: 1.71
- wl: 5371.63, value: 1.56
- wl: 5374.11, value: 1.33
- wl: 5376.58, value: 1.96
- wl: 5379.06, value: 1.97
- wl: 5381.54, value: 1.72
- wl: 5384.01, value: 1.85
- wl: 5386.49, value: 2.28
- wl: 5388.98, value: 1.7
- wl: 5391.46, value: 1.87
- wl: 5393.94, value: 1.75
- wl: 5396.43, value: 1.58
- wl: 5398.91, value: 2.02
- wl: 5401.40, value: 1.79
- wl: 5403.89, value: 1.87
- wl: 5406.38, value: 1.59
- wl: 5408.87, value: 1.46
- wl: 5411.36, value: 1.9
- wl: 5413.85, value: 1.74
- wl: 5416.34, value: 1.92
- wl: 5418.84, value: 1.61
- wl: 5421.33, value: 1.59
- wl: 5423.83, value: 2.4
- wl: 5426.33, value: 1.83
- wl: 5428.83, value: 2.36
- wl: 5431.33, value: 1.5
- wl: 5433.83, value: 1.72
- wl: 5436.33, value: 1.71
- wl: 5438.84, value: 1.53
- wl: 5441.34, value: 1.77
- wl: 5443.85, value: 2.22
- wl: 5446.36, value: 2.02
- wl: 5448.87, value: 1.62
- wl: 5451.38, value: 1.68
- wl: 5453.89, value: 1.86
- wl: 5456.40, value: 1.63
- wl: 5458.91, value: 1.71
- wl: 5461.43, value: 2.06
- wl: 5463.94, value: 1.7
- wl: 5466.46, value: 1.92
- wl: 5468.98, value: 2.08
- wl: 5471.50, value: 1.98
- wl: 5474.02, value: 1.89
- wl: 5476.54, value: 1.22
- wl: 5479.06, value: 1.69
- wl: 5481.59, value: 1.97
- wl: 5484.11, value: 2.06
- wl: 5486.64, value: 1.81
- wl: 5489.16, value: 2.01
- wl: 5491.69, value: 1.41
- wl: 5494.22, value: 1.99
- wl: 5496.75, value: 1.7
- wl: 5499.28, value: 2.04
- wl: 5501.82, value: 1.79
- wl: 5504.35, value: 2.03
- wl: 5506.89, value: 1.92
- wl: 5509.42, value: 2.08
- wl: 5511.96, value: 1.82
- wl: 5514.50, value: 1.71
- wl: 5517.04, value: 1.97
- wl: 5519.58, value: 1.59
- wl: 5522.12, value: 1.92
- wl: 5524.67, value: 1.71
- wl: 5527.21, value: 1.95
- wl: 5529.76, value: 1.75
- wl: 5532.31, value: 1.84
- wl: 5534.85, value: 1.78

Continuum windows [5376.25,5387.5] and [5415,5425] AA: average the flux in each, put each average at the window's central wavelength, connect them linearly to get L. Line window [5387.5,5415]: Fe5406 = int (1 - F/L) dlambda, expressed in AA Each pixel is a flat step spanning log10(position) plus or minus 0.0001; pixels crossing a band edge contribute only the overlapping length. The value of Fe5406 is 2.2 AA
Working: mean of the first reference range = 1.95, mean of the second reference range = 1.87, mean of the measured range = 1.76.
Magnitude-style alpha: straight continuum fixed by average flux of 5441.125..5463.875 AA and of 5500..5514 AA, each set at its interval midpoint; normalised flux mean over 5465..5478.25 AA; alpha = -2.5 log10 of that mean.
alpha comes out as 0.03 mag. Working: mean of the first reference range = 1.84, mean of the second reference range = 1.92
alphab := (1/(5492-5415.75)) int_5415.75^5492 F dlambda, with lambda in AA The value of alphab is 1.83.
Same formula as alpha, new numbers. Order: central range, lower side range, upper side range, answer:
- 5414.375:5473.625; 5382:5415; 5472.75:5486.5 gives -0.04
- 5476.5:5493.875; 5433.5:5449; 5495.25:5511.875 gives 0.06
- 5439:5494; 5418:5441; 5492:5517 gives 0.01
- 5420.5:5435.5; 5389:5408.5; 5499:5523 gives -0.07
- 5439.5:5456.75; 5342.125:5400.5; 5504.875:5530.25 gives 0.01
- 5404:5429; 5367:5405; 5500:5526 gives -0.01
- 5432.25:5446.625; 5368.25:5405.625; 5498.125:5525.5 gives 0.01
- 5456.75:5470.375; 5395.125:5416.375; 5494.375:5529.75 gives -0.04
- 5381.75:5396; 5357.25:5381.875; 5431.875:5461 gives -0.06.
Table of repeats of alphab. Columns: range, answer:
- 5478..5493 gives 1.83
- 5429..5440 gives 1.69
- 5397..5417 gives 1.78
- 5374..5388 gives 1.89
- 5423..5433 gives 1.99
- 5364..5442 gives 1.78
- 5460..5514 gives 1.86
